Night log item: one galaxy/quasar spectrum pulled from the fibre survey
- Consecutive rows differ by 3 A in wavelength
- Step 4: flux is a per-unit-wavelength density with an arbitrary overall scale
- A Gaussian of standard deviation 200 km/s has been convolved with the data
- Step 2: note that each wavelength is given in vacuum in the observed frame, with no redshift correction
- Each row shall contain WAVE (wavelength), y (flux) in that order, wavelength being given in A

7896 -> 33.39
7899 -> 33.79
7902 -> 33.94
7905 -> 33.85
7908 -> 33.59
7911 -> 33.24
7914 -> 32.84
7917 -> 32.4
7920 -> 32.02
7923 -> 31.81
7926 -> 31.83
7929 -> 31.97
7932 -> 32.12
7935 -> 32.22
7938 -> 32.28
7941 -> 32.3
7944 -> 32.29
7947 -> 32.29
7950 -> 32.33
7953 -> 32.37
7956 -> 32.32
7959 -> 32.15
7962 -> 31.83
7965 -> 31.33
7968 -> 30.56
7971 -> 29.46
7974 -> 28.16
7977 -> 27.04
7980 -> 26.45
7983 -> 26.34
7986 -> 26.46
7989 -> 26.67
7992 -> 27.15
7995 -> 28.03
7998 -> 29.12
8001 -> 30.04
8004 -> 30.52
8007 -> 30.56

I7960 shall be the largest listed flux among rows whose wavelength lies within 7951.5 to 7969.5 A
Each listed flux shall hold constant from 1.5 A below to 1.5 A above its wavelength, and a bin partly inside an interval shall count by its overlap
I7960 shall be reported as 32.37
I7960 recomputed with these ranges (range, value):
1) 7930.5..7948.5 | 32.3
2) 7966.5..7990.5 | 30.56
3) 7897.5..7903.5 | 33.94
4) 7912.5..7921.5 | 32.84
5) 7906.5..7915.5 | 33.59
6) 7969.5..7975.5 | 29.46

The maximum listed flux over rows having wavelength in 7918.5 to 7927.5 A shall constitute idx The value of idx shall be 32.02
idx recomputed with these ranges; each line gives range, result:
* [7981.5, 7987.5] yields 26.46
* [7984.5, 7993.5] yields 27.15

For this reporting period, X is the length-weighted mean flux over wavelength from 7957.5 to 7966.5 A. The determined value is 31.8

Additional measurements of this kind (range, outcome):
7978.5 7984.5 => 26.4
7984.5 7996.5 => 27.1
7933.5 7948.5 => 32.3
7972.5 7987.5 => 26.9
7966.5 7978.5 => 28.8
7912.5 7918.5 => 32.6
